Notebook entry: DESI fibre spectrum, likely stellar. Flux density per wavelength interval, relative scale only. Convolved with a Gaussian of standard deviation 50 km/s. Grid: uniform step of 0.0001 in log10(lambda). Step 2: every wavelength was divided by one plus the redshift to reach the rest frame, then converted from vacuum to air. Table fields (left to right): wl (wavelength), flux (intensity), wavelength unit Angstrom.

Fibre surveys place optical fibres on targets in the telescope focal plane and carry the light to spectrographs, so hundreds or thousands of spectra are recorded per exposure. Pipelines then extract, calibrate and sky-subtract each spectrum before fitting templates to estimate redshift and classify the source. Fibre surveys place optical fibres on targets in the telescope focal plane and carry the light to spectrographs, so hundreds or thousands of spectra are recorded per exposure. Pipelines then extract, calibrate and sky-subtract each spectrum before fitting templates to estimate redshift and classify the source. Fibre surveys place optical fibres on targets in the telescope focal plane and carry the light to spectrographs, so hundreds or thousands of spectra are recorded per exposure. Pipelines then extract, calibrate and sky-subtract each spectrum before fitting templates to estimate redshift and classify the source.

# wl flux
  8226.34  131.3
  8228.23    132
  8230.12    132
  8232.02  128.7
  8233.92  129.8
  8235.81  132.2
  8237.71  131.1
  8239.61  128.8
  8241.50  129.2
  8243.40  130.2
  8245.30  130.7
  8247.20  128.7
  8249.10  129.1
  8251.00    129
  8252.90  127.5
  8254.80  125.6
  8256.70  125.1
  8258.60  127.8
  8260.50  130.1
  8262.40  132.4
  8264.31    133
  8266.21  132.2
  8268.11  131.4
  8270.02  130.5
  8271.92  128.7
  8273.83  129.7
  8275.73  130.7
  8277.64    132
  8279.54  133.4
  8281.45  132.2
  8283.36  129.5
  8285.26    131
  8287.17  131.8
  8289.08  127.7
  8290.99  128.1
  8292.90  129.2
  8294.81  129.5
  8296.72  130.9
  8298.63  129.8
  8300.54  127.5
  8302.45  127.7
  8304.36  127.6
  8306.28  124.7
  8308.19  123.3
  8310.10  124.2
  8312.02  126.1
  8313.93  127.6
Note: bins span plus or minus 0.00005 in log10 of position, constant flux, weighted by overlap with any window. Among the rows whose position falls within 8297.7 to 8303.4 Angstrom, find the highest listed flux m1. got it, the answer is 129.8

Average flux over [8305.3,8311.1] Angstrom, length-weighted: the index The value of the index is 124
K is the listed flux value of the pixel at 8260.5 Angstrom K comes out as 130.1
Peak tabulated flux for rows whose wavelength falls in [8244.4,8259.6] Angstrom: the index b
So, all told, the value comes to 130.7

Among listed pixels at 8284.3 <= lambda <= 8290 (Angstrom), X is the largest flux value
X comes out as 131.8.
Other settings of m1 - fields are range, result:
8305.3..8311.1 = 124.7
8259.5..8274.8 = 133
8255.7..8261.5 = 130.1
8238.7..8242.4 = 129.2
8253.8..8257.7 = 125.6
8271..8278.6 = 132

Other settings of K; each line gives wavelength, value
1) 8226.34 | 131.3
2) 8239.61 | 128.8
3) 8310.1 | 124.2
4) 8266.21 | 132.2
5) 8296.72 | 130.9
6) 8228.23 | 132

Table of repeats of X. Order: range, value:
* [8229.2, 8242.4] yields 132.2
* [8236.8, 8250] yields 131.1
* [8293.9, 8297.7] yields 130.9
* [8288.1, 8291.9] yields 128.1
